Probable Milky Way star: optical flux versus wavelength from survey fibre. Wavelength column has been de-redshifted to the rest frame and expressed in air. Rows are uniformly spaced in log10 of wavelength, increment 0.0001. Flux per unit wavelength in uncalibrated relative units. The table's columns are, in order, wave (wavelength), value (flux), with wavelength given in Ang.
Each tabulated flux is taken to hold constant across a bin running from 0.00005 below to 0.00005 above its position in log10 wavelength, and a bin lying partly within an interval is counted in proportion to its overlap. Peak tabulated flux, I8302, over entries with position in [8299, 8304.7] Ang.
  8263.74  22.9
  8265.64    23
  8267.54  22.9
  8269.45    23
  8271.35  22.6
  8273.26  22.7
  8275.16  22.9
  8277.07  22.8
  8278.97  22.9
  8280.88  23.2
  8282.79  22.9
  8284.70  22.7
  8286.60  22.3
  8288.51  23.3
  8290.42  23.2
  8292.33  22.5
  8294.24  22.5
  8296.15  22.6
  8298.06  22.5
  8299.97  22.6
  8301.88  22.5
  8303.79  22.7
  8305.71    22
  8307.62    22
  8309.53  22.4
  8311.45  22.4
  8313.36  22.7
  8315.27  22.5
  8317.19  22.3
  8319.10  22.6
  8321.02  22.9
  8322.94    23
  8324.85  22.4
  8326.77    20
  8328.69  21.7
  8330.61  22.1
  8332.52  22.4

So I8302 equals 22.7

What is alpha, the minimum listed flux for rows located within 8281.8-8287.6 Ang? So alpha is 22.3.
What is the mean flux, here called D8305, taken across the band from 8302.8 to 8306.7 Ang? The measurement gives 22.3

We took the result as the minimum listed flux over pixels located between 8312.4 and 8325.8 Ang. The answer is 22.3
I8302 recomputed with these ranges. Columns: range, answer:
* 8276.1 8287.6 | 23.2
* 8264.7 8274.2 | 23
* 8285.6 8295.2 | 23.3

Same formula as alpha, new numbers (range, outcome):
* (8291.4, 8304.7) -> 22.5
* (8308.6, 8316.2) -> 22.4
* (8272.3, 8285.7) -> 22.7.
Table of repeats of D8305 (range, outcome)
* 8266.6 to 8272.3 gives 22.8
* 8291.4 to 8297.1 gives 22.5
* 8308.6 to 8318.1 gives 22.5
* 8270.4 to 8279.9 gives 22.8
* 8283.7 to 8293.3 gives 22.8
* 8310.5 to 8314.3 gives 22.6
